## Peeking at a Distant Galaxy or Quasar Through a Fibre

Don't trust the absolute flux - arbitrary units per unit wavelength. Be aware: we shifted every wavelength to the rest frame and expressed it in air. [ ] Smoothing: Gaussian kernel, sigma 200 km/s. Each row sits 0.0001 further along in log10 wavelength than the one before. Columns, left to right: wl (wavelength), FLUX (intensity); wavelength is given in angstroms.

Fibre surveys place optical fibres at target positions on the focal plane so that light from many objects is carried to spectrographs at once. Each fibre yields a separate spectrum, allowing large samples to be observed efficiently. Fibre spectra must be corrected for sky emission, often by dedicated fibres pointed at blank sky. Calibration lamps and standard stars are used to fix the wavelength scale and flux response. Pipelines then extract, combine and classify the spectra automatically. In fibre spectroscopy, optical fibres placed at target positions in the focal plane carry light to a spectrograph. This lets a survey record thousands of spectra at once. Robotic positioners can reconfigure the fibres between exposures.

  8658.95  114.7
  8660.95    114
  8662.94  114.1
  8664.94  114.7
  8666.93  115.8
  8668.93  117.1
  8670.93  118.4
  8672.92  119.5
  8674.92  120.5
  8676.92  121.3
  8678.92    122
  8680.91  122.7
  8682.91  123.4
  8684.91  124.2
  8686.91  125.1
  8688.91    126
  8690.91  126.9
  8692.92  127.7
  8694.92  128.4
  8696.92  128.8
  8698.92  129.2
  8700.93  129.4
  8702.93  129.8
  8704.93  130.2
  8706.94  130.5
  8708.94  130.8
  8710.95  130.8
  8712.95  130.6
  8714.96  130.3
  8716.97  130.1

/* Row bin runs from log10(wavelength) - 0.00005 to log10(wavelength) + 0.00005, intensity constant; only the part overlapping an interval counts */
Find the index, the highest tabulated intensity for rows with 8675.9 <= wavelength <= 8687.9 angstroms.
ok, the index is 125.1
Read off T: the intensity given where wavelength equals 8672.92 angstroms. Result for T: 119.5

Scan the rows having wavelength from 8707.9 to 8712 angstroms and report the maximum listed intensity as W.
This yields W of 130.8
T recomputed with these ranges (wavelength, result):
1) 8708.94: 130.8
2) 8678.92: 122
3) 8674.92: 120.5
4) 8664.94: 114.7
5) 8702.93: 129.8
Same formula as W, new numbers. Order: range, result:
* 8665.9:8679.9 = 122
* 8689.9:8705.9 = 130.2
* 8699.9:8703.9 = 129.8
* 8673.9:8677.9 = 121.3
